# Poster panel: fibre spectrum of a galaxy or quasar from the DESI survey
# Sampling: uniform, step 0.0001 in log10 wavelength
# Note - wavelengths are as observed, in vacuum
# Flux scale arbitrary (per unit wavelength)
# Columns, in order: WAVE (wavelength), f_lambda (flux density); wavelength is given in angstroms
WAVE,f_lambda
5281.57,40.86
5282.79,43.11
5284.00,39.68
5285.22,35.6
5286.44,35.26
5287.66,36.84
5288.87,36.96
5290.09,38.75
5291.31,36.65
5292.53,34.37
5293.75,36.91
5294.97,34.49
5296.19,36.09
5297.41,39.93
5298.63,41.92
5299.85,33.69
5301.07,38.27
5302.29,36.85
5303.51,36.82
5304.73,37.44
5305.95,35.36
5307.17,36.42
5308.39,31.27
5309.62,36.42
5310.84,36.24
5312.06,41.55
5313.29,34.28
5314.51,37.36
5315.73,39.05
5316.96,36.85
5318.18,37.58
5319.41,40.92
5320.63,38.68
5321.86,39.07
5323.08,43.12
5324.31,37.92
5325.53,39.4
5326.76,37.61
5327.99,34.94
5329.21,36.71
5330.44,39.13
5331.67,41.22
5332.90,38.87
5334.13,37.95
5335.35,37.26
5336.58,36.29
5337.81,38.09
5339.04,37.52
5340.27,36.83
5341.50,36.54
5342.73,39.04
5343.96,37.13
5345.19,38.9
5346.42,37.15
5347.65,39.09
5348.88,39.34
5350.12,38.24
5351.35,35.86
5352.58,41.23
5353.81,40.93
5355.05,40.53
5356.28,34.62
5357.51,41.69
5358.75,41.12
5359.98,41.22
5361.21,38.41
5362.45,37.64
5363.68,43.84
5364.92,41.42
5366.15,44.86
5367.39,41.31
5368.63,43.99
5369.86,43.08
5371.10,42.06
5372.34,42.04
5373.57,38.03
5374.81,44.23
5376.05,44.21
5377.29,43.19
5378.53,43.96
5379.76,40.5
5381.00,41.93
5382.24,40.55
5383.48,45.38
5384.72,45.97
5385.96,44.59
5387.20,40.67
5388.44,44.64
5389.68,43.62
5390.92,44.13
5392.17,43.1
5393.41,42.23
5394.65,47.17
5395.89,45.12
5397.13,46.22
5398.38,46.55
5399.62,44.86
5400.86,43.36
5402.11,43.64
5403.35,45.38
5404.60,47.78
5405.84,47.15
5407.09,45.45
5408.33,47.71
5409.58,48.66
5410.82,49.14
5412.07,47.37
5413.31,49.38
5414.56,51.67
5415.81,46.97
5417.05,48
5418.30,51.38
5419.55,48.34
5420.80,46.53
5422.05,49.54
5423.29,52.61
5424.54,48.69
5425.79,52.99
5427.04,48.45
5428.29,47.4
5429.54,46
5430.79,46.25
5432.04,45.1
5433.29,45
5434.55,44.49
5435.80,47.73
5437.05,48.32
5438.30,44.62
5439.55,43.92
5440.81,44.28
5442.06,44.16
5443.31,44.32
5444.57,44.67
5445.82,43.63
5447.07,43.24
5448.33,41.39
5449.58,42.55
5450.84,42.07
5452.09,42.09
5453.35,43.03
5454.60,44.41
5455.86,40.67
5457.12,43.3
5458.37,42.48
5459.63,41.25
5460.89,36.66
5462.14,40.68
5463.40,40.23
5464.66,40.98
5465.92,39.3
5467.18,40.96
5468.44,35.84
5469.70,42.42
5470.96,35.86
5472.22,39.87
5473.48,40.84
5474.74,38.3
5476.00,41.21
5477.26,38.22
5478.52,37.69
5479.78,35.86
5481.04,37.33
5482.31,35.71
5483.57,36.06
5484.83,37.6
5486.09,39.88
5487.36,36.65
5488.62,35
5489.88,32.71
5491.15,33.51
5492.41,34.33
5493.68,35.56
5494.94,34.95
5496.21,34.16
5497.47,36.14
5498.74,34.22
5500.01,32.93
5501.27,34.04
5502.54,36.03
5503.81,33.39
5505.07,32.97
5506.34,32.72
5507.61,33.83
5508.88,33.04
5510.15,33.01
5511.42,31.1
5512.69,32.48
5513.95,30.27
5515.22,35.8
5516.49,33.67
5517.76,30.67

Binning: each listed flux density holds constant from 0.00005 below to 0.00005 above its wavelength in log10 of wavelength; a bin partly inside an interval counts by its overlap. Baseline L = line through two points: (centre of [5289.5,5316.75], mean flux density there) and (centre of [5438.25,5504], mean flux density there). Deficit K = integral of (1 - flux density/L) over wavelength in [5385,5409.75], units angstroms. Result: -4.53 angstroms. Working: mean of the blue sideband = 36.8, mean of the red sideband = 39.1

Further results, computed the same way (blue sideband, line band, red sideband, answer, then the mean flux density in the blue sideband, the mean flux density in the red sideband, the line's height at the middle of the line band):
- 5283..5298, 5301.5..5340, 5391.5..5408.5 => 1.55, 37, 45.3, 39.3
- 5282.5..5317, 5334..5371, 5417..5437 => 1.92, 37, 48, 41.6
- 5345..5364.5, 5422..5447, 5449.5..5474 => -3.77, 39.4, 40.7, 40.4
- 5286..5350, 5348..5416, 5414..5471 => -3.66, 37.6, 44.5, 41.1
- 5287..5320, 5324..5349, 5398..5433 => 1.39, 37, 47.7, 40.2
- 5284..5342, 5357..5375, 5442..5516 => -1.95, 37.4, 37.8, 37.5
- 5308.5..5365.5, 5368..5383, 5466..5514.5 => -1.79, 38.5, 35.8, 37.8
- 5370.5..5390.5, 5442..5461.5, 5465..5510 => -2.02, 42.9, 36.2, 38.5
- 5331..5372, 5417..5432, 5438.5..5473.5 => -2.83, 39.5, 41.7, 41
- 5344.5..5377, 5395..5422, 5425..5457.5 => -2.59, 40.6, 44.8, 43.1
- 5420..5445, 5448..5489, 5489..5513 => 0.33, 46.8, 33.8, 39.9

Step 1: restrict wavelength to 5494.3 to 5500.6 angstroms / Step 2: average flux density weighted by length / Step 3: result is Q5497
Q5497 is 34.5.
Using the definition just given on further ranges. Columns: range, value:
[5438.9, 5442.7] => 44.1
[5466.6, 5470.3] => 39.7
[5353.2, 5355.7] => 40.6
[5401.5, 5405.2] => 45.6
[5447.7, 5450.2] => 42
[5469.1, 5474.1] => 39.7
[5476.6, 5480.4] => 37.3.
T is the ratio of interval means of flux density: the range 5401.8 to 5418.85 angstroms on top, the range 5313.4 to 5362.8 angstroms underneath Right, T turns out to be 1.24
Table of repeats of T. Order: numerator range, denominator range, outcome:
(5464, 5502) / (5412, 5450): 0.79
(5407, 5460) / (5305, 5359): 1.21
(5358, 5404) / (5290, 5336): 1.15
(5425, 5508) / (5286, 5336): 1.07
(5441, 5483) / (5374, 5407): 0.92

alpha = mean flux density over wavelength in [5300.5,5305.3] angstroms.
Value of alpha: 37.4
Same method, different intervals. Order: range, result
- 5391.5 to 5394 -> 42.6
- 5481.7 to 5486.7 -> 37.4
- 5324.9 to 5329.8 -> 37.2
